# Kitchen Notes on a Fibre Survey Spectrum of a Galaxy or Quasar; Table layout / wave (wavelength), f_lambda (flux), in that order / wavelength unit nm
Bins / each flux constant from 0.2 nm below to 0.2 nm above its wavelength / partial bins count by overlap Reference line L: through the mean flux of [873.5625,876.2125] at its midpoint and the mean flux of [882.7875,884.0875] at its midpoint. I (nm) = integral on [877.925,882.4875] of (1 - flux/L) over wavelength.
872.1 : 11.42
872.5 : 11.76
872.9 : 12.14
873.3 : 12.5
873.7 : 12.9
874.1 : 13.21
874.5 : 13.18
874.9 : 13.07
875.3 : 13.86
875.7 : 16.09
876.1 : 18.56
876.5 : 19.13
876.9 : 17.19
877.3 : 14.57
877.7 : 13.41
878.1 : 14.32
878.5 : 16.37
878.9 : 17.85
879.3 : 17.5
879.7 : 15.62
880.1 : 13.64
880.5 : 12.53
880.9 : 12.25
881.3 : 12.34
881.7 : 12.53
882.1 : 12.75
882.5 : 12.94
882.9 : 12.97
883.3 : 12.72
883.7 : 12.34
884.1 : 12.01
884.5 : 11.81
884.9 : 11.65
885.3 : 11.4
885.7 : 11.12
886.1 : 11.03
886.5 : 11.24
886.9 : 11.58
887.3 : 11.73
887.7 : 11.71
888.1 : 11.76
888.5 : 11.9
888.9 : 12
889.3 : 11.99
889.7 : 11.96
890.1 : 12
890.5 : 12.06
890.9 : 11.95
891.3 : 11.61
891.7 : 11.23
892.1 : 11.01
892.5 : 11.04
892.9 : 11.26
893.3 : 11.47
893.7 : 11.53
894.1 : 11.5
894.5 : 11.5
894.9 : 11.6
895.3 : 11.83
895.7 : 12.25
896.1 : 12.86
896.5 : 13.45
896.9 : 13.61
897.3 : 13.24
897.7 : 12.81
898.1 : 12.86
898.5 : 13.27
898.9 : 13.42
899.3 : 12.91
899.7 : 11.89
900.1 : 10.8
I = -0.36 nm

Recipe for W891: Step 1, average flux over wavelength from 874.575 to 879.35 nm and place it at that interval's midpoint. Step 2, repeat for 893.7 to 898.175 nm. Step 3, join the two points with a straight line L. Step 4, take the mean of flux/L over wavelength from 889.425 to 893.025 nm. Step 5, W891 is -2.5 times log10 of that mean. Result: 0.15 mag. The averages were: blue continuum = 15.9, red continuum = 12.4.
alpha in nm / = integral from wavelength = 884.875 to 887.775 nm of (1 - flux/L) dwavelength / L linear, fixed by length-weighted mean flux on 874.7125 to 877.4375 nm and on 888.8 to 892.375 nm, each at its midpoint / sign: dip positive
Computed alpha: 0.36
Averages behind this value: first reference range 16.1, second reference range 11.7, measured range 11.4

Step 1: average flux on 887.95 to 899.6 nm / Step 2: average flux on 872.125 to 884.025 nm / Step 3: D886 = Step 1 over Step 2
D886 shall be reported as 0.86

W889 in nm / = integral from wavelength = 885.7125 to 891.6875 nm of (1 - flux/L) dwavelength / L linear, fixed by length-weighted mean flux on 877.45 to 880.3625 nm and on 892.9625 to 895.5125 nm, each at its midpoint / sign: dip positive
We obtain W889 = 0.57 nm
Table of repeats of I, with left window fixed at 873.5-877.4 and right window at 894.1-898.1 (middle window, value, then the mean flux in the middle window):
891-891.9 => 0.11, 11.5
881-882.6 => 0.20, 12.6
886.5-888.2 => 0.25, 11.6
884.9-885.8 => 0.17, 11.4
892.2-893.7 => 0.19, 11.3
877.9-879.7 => -0.20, 16.4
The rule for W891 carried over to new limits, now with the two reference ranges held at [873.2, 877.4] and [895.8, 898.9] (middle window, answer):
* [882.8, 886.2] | 0.20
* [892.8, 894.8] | 0.17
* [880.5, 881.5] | 0.18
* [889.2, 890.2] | 0.15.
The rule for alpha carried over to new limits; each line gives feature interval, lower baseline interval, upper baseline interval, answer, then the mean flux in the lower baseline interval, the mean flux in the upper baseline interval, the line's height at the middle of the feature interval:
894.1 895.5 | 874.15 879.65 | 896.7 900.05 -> 0.18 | 15.7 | 12.9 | 13.4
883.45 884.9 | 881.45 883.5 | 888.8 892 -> 0.06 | 12.8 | 11.8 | 12.6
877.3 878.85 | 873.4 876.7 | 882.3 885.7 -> -0.11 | 14.9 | 12.2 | 14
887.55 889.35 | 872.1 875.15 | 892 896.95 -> 0.03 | 12.6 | 11.9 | 12.1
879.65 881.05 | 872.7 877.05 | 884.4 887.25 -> -0.03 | 14.7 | 11.4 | 13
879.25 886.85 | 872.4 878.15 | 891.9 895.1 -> 0.35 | 14.4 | 11.4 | 13.1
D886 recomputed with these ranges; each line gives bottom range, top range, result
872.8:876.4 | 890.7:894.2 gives 0.81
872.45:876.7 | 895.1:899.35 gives 0.91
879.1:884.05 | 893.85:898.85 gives 0.95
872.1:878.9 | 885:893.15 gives 0.80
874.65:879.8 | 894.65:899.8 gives 0.80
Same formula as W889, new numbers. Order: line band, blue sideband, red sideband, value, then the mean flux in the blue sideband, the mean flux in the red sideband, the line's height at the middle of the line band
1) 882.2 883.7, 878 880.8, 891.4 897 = 0.18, 15.3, 11.8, 14.5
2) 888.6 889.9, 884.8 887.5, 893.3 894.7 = -0.06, 11.4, 11.5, 11.4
